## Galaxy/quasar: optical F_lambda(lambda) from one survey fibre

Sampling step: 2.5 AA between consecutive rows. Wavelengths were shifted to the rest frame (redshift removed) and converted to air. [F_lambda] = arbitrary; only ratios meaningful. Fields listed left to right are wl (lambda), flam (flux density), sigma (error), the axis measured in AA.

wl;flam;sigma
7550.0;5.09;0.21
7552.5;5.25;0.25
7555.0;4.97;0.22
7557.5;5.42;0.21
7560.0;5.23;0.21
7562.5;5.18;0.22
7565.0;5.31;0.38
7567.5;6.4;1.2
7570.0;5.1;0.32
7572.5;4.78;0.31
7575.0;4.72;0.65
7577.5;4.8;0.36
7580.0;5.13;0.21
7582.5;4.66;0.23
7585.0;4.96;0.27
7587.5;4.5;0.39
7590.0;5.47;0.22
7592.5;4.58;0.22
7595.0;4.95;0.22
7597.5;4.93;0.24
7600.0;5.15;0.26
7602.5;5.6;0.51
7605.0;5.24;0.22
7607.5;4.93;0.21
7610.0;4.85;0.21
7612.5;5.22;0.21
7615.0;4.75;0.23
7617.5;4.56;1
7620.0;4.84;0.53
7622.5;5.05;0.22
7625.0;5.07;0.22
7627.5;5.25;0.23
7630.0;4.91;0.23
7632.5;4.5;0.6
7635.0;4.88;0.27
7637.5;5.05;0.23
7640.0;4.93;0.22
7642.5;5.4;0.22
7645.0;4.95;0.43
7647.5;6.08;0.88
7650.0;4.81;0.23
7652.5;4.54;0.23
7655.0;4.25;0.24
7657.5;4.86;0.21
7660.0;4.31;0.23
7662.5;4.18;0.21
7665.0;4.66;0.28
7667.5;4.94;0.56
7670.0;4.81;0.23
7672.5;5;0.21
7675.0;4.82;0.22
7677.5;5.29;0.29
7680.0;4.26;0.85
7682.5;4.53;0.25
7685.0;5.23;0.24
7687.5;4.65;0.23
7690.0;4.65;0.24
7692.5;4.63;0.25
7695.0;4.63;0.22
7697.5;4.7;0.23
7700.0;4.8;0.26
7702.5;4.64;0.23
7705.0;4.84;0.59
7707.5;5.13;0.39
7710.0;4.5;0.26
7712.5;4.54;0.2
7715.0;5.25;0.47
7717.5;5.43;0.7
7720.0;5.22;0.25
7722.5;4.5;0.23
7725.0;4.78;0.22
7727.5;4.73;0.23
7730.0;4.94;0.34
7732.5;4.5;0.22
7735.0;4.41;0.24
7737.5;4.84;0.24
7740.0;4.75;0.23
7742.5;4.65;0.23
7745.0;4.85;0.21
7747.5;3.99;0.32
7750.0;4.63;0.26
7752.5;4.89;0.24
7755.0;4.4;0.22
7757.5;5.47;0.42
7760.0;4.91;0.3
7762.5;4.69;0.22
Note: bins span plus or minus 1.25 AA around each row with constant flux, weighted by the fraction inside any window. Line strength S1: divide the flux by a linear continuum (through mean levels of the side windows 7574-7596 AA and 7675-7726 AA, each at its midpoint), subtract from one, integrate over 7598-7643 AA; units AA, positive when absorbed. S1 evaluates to -1.4 AA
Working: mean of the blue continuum 4.86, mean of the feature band 5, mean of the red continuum 4.81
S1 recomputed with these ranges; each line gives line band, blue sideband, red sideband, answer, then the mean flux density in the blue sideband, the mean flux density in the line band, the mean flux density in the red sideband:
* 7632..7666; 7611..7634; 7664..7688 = 0.31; 4.9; 4.82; 4.83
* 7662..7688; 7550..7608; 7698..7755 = 0.50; 5.1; 4.78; 4.76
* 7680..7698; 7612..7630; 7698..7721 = 0.87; 4.95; 4.69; 4.92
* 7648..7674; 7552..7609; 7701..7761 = 1.31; 5.1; 4.68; 4.78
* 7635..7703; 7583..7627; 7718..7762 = 0.90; 4.98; 4.8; 4.74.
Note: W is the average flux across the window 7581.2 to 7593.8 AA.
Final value 4.84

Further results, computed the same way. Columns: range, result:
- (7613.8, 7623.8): 4.8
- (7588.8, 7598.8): 4.98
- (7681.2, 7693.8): 4.74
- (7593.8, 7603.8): 5.16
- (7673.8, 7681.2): 4.79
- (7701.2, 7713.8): 4.73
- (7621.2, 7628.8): 5.12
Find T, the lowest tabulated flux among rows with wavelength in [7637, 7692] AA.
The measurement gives 4.18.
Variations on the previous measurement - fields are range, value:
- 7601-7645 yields 4.5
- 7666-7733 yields 4.26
